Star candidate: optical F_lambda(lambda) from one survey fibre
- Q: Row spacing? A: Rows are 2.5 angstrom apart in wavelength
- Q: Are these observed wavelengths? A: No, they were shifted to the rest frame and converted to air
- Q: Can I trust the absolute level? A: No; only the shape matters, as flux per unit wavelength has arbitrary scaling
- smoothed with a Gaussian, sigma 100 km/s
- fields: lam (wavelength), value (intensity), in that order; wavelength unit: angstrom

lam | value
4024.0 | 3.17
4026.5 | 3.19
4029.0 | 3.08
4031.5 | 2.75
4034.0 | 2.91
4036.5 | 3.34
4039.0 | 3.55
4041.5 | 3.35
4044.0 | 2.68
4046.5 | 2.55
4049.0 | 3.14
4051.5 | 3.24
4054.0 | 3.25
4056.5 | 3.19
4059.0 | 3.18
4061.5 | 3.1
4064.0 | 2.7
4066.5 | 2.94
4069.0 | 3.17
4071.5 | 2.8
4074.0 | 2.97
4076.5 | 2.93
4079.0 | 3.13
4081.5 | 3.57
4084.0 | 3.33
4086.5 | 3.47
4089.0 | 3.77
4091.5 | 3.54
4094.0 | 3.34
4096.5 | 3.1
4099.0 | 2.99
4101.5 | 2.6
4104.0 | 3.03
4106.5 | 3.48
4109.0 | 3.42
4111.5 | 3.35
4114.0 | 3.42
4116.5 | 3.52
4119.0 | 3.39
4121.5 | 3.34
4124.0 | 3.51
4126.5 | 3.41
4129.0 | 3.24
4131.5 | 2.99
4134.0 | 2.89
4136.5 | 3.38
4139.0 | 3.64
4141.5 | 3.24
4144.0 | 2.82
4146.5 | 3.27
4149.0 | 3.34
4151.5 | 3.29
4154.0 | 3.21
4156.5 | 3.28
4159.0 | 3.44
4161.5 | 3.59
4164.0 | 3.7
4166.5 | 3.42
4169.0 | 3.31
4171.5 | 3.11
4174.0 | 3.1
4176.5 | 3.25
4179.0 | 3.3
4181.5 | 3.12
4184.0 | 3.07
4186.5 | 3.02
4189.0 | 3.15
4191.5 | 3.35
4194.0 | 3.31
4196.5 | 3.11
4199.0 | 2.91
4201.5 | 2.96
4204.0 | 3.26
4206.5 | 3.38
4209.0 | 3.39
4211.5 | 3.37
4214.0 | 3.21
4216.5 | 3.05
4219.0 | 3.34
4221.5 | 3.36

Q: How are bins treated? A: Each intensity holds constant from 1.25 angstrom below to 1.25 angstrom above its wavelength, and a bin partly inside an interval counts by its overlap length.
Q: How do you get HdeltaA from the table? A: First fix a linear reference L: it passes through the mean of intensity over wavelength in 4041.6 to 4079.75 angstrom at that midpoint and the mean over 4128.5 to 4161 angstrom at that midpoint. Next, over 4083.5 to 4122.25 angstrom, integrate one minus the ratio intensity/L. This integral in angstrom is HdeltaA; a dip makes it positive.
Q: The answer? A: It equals -2.4 angstrom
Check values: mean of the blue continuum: 3.01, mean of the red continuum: 3.24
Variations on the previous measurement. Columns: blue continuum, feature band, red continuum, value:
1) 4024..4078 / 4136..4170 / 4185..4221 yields -2.14 angstrom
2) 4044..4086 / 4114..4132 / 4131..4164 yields -0.80 angstrom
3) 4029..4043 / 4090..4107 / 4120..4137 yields 0.37 angstrom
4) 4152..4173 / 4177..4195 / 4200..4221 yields 0.66 angstrom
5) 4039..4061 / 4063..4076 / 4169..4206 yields 0.78 angstrom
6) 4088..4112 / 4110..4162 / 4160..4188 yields -0.73 angstrom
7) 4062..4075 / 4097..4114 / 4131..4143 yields -0.38 angstrom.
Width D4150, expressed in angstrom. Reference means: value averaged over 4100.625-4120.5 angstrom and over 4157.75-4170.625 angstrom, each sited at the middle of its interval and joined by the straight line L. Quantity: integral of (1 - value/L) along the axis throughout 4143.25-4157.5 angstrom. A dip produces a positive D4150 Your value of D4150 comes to 0.9 angstrom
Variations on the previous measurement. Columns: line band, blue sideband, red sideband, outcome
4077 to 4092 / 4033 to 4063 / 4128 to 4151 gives -1.3 angstrom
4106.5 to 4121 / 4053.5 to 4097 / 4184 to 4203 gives -1.2 angstrom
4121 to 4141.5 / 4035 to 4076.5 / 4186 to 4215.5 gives -1.0 angstrom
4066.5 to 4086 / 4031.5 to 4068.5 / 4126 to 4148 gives -0.1 angstrom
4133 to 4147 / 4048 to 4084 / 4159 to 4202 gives -0.1 angstrom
